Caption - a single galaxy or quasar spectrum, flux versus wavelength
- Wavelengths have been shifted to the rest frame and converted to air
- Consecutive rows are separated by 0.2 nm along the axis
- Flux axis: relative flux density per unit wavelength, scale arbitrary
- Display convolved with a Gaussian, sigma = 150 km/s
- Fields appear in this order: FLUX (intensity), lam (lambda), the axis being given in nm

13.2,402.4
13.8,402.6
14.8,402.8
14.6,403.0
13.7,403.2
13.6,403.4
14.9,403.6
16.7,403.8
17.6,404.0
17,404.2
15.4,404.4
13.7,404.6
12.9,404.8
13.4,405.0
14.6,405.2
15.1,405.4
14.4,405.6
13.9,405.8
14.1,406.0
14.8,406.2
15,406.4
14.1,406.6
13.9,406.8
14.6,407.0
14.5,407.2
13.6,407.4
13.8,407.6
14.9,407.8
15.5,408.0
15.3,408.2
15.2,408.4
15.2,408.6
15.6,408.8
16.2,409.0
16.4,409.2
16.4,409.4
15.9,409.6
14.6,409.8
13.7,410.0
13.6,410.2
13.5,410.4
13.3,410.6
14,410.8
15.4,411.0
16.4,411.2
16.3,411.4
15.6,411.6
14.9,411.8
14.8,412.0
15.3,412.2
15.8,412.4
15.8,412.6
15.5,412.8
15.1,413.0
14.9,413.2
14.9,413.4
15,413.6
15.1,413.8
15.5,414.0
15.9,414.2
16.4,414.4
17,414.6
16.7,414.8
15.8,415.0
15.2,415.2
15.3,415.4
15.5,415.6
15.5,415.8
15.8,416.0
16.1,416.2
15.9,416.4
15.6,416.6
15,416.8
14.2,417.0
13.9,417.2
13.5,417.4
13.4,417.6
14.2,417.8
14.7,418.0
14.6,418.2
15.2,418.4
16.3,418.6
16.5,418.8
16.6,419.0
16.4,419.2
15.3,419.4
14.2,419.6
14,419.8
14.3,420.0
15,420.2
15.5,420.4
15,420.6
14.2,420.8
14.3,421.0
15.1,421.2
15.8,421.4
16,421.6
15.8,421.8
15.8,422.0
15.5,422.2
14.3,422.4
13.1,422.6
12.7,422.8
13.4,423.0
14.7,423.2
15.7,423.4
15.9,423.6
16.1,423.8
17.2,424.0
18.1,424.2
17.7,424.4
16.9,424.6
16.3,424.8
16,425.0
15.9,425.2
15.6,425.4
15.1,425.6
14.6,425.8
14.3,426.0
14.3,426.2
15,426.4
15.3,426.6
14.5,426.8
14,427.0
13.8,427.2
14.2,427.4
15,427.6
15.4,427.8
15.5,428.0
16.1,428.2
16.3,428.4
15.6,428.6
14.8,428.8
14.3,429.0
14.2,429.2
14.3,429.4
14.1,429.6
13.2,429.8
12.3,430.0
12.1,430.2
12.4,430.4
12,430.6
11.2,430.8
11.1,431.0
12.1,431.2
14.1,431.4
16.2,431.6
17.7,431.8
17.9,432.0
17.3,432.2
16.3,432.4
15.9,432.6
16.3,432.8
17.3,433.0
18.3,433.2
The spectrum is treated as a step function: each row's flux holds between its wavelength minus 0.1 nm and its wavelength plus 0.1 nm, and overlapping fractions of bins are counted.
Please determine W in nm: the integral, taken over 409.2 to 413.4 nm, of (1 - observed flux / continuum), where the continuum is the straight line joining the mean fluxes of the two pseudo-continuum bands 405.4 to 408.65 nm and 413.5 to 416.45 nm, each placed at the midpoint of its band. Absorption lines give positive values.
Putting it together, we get 0.040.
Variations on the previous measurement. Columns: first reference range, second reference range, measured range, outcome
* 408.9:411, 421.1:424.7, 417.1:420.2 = 0.085 nm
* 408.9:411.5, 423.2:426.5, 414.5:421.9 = 0.132 nm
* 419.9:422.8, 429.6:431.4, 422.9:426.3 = -0.435 nm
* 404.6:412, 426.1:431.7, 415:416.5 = -0.119 nm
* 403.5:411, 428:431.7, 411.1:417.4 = -0.437 nm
